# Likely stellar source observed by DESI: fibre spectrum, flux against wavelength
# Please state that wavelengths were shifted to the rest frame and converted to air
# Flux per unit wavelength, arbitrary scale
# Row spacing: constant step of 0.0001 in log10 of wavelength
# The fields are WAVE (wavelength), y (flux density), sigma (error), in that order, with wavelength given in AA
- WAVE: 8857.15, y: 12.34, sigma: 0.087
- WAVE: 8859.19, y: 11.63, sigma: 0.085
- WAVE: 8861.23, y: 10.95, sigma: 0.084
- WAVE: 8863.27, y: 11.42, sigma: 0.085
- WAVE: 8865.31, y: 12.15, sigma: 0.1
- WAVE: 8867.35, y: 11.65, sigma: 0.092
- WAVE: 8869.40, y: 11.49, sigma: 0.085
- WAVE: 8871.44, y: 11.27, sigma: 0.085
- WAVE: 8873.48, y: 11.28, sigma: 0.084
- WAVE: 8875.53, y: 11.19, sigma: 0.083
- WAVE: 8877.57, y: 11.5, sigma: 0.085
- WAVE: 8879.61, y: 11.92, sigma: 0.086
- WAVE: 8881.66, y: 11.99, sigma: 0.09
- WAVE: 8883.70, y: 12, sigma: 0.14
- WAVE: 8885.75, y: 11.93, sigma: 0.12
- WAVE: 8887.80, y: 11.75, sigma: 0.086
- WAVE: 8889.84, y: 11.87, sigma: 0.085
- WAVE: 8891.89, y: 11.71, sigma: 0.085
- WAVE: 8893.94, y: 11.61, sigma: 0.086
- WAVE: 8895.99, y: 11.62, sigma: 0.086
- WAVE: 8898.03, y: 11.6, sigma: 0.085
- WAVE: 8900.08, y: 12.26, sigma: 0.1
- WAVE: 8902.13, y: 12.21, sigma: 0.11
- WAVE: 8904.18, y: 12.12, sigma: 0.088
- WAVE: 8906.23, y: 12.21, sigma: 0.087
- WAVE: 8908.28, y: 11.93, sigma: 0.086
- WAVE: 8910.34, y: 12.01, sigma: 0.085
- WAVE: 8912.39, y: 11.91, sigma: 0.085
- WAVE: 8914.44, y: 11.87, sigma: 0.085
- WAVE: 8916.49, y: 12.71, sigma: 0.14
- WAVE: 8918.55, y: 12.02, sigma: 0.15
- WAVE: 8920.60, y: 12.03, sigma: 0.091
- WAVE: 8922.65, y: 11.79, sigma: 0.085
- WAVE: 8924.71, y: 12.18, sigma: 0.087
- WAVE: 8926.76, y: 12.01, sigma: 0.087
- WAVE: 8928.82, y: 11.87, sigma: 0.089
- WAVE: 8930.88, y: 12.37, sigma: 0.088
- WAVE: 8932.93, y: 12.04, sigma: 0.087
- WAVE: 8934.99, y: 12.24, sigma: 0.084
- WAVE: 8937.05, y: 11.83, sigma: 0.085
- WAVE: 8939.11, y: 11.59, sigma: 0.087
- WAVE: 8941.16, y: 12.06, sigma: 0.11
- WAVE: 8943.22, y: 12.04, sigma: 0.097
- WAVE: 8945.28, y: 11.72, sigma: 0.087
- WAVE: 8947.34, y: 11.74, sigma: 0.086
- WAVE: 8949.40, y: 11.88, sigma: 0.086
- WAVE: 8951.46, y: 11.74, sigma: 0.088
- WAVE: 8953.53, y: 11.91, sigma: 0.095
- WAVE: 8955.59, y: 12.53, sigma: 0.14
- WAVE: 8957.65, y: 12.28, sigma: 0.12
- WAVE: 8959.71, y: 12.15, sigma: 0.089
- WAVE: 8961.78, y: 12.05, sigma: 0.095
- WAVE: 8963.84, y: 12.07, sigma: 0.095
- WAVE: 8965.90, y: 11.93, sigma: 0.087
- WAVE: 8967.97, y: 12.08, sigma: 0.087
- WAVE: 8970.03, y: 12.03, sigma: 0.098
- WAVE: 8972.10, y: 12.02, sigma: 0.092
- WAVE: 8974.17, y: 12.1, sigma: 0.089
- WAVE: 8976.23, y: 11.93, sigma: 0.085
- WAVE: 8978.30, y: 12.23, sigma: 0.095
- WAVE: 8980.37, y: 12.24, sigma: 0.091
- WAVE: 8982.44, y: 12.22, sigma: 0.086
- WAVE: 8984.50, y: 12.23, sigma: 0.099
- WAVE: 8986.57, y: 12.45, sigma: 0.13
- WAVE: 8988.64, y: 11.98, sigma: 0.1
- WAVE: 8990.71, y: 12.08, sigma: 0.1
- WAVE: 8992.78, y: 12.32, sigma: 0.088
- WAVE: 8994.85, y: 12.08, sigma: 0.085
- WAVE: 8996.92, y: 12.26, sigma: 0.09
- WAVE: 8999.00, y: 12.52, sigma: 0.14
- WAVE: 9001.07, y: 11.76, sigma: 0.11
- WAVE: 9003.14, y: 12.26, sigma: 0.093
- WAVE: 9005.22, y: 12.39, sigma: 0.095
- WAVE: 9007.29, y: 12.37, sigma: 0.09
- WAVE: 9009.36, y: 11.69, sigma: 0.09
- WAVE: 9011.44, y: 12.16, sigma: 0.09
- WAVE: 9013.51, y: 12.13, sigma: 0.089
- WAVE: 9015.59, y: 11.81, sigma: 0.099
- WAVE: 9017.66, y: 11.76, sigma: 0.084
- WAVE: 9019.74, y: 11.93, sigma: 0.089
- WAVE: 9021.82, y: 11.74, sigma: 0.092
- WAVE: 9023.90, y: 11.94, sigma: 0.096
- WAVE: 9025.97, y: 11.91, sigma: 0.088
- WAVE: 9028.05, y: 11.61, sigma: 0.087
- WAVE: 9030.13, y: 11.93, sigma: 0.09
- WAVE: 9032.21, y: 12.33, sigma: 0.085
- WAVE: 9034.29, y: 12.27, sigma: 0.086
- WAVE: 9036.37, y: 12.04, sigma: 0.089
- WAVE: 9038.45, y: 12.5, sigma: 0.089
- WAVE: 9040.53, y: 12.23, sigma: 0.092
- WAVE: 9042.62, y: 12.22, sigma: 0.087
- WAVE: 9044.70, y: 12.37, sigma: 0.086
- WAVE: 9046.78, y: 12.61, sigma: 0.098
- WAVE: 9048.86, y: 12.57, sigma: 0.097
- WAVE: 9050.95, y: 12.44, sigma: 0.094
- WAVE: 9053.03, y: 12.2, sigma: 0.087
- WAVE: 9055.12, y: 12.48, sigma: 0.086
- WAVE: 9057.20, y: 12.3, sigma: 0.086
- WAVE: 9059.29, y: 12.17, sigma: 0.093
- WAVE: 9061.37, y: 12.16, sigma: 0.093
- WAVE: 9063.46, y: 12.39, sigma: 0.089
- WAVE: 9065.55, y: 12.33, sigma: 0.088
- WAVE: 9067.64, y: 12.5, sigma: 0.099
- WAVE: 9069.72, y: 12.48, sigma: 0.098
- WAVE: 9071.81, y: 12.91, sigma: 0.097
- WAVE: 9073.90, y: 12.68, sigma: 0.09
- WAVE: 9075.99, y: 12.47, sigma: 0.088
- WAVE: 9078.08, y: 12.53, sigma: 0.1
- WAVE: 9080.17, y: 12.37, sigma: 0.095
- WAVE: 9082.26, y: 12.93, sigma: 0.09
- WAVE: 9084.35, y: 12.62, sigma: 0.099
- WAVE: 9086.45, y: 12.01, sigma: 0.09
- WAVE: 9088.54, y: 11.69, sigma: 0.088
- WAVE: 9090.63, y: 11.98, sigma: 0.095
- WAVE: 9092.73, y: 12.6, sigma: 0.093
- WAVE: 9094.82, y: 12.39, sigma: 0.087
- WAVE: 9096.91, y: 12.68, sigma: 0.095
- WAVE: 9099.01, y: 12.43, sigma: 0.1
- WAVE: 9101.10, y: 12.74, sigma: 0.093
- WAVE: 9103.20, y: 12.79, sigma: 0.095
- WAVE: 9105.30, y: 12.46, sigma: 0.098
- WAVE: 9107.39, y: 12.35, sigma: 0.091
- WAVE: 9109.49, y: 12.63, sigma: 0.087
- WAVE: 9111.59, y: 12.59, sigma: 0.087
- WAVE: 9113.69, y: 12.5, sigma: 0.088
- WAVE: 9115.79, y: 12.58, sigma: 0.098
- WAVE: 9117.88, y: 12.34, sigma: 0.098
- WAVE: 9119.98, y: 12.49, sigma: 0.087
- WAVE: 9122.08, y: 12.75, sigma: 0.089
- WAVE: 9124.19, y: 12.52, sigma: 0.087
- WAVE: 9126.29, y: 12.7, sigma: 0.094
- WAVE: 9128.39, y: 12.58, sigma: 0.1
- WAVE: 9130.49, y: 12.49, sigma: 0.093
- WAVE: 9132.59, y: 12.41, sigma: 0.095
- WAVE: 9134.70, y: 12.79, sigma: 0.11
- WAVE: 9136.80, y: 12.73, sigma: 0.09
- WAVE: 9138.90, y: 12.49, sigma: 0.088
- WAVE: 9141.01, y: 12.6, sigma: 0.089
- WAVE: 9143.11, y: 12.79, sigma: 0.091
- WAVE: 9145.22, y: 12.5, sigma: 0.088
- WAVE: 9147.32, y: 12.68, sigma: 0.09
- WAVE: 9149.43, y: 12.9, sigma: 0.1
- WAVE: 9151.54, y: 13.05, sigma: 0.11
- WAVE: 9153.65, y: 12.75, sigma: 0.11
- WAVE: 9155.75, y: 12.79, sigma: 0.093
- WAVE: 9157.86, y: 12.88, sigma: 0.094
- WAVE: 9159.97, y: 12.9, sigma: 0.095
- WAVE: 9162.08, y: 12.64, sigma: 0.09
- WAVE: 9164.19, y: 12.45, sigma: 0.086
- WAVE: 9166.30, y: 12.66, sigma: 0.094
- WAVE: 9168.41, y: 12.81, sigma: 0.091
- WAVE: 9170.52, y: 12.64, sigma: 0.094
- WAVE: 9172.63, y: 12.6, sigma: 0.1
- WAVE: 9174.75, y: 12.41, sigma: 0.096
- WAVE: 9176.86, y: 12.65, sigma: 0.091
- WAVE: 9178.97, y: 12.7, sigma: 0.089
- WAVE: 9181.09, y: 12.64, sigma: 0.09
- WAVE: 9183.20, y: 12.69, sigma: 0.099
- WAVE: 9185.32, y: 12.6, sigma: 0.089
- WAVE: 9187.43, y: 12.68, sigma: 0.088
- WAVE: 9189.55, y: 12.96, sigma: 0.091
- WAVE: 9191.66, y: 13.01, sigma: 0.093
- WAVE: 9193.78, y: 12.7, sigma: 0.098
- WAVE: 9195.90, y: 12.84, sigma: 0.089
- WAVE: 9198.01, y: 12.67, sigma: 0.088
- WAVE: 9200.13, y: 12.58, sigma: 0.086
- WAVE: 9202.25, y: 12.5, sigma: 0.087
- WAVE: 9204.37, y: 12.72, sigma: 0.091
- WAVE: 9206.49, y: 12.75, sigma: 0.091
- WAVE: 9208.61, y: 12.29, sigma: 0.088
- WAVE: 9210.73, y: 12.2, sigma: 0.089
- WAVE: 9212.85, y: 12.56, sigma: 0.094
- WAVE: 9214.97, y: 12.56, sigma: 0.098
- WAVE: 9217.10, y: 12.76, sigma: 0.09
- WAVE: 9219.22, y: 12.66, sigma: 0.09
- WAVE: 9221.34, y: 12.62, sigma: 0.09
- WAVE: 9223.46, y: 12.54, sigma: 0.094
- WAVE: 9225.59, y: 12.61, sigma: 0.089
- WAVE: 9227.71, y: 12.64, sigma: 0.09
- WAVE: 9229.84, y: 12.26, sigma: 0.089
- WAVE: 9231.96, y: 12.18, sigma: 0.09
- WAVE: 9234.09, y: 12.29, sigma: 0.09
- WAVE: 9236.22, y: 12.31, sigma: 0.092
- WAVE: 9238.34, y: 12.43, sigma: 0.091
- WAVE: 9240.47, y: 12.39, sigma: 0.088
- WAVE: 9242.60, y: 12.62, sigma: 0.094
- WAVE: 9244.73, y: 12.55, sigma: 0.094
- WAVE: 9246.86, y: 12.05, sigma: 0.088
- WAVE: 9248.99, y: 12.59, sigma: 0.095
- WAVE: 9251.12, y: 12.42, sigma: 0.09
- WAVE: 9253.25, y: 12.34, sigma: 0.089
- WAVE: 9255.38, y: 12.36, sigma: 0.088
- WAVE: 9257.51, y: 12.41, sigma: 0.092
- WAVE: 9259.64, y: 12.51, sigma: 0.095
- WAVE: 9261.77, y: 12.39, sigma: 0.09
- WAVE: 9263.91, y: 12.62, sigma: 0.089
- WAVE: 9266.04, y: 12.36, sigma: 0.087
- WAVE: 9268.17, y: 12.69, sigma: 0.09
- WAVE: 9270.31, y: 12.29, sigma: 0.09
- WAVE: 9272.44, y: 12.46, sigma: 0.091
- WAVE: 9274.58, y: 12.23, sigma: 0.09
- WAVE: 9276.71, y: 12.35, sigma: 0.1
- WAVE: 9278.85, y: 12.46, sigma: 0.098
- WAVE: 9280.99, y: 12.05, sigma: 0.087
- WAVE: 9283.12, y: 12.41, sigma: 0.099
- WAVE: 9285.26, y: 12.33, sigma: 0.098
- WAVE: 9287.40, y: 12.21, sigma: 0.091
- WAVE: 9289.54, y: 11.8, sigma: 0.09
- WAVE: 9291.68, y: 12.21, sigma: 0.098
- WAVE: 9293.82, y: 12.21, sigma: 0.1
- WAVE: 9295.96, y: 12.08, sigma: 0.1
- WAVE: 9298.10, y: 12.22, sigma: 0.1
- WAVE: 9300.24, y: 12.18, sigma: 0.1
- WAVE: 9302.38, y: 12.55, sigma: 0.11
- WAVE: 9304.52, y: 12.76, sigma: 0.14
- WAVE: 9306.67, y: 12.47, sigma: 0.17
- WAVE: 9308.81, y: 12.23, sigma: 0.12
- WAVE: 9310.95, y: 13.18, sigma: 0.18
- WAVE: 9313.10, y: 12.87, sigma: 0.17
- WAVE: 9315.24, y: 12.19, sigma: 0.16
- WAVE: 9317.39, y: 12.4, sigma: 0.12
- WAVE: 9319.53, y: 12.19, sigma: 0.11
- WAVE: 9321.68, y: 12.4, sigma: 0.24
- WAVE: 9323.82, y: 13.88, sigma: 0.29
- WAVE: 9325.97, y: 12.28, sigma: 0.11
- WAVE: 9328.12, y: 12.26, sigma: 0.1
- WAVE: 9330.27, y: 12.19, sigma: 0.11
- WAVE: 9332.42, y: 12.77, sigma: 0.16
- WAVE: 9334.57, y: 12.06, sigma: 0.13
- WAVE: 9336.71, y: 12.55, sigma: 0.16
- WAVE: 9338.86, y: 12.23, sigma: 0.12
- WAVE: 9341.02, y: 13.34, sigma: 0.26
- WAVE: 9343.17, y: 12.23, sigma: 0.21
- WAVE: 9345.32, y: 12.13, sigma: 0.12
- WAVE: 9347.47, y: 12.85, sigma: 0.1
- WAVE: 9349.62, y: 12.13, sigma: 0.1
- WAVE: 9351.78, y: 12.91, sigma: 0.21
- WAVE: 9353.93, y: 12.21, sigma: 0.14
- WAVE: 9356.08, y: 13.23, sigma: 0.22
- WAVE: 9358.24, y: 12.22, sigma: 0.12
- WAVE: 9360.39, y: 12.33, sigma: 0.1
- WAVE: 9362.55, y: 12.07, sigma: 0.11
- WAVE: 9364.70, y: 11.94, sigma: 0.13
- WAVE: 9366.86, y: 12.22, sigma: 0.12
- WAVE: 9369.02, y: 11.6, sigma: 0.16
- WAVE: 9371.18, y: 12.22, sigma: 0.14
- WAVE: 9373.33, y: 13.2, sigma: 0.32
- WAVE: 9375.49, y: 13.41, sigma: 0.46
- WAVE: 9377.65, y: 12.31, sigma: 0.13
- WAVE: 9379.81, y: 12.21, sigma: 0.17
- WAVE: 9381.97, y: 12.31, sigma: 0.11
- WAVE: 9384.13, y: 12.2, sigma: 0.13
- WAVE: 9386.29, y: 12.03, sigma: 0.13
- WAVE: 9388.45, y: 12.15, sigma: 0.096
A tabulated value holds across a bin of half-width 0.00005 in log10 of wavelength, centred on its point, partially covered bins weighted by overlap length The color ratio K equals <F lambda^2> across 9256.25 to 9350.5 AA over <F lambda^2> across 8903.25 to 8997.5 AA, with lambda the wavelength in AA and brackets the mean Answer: 1.11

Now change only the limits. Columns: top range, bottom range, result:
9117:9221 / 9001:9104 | 1.06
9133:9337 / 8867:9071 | 1.10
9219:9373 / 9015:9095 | 1.07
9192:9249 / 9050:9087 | 1.04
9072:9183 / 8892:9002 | 1.09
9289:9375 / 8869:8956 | 1.15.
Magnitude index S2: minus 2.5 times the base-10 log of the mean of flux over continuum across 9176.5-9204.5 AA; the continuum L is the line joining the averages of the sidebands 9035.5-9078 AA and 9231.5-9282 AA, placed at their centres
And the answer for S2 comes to -0.027 mag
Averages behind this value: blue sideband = 12.4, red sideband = 12.4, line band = 12.7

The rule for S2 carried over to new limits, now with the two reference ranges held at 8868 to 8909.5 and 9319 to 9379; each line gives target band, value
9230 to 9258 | -0.01 mag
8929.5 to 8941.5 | -0.02 mag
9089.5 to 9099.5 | -0.03 mag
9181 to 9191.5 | -0.05 mag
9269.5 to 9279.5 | 0.00 mag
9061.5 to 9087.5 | -0.04 mag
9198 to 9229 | -0.03 mag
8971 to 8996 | -0.02 mag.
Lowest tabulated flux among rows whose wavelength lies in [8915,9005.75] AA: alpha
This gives 11.59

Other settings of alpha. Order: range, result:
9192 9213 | 12.2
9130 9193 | 12.41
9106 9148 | 12.34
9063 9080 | 12.33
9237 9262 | 12.05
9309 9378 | 11.6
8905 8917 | 11.87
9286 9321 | 11.8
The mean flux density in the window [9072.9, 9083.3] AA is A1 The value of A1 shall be 12.6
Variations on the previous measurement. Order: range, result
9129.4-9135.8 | 12.6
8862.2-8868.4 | 11.7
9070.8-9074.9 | 12.8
